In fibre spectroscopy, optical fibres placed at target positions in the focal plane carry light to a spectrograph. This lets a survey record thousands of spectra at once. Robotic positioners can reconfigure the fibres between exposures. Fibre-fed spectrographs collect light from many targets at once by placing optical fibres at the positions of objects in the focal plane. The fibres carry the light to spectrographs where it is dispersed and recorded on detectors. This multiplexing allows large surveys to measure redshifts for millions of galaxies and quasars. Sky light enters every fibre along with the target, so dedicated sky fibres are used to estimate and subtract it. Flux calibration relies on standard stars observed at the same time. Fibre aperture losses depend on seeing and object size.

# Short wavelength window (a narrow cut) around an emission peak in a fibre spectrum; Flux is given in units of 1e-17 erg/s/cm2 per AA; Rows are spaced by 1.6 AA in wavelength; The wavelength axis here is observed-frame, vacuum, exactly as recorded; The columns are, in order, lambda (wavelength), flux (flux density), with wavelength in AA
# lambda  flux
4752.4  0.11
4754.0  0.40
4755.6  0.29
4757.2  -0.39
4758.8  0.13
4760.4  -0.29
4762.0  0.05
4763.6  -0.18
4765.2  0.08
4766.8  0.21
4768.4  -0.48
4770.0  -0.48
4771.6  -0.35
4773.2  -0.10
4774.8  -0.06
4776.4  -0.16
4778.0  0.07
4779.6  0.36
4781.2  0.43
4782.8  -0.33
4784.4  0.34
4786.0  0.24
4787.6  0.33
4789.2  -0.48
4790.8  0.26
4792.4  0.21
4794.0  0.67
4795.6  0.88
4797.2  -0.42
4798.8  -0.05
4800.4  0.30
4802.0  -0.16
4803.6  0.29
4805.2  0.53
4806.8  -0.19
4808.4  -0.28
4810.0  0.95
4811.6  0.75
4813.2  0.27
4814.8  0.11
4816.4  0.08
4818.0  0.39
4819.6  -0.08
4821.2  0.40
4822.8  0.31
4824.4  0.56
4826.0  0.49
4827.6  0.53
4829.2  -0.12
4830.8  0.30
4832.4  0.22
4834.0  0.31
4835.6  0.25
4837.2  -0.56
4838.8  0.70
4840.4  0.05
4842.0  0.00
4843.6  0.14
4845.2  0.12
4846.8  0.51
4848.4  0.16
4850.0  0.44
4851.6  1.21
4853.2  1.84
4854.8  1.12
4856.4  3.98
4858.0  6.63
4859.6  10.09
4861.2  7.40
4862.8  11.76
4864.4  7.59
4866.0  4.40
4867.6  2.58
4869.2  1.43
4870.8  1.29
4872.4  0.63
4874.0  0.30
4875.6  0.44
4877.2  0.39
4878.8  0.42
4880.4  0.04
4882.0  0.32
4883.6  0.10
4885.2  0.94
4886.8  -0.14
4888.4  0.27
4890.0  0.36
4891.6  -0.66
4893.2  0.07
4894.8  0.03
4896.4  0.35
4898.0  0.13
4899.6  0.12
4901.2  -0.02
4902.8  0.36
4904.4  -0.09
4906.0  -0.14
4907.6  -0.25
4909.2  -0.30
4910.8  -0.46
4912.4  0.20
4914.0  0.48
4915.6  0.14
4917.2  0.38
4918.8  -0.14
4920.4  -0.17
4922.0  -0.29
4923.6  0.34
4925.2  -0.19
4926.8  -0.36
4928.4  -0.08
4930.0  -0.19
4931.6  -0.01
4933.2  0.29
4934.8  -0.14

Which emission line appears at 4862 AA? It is Lyman alpha 1216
